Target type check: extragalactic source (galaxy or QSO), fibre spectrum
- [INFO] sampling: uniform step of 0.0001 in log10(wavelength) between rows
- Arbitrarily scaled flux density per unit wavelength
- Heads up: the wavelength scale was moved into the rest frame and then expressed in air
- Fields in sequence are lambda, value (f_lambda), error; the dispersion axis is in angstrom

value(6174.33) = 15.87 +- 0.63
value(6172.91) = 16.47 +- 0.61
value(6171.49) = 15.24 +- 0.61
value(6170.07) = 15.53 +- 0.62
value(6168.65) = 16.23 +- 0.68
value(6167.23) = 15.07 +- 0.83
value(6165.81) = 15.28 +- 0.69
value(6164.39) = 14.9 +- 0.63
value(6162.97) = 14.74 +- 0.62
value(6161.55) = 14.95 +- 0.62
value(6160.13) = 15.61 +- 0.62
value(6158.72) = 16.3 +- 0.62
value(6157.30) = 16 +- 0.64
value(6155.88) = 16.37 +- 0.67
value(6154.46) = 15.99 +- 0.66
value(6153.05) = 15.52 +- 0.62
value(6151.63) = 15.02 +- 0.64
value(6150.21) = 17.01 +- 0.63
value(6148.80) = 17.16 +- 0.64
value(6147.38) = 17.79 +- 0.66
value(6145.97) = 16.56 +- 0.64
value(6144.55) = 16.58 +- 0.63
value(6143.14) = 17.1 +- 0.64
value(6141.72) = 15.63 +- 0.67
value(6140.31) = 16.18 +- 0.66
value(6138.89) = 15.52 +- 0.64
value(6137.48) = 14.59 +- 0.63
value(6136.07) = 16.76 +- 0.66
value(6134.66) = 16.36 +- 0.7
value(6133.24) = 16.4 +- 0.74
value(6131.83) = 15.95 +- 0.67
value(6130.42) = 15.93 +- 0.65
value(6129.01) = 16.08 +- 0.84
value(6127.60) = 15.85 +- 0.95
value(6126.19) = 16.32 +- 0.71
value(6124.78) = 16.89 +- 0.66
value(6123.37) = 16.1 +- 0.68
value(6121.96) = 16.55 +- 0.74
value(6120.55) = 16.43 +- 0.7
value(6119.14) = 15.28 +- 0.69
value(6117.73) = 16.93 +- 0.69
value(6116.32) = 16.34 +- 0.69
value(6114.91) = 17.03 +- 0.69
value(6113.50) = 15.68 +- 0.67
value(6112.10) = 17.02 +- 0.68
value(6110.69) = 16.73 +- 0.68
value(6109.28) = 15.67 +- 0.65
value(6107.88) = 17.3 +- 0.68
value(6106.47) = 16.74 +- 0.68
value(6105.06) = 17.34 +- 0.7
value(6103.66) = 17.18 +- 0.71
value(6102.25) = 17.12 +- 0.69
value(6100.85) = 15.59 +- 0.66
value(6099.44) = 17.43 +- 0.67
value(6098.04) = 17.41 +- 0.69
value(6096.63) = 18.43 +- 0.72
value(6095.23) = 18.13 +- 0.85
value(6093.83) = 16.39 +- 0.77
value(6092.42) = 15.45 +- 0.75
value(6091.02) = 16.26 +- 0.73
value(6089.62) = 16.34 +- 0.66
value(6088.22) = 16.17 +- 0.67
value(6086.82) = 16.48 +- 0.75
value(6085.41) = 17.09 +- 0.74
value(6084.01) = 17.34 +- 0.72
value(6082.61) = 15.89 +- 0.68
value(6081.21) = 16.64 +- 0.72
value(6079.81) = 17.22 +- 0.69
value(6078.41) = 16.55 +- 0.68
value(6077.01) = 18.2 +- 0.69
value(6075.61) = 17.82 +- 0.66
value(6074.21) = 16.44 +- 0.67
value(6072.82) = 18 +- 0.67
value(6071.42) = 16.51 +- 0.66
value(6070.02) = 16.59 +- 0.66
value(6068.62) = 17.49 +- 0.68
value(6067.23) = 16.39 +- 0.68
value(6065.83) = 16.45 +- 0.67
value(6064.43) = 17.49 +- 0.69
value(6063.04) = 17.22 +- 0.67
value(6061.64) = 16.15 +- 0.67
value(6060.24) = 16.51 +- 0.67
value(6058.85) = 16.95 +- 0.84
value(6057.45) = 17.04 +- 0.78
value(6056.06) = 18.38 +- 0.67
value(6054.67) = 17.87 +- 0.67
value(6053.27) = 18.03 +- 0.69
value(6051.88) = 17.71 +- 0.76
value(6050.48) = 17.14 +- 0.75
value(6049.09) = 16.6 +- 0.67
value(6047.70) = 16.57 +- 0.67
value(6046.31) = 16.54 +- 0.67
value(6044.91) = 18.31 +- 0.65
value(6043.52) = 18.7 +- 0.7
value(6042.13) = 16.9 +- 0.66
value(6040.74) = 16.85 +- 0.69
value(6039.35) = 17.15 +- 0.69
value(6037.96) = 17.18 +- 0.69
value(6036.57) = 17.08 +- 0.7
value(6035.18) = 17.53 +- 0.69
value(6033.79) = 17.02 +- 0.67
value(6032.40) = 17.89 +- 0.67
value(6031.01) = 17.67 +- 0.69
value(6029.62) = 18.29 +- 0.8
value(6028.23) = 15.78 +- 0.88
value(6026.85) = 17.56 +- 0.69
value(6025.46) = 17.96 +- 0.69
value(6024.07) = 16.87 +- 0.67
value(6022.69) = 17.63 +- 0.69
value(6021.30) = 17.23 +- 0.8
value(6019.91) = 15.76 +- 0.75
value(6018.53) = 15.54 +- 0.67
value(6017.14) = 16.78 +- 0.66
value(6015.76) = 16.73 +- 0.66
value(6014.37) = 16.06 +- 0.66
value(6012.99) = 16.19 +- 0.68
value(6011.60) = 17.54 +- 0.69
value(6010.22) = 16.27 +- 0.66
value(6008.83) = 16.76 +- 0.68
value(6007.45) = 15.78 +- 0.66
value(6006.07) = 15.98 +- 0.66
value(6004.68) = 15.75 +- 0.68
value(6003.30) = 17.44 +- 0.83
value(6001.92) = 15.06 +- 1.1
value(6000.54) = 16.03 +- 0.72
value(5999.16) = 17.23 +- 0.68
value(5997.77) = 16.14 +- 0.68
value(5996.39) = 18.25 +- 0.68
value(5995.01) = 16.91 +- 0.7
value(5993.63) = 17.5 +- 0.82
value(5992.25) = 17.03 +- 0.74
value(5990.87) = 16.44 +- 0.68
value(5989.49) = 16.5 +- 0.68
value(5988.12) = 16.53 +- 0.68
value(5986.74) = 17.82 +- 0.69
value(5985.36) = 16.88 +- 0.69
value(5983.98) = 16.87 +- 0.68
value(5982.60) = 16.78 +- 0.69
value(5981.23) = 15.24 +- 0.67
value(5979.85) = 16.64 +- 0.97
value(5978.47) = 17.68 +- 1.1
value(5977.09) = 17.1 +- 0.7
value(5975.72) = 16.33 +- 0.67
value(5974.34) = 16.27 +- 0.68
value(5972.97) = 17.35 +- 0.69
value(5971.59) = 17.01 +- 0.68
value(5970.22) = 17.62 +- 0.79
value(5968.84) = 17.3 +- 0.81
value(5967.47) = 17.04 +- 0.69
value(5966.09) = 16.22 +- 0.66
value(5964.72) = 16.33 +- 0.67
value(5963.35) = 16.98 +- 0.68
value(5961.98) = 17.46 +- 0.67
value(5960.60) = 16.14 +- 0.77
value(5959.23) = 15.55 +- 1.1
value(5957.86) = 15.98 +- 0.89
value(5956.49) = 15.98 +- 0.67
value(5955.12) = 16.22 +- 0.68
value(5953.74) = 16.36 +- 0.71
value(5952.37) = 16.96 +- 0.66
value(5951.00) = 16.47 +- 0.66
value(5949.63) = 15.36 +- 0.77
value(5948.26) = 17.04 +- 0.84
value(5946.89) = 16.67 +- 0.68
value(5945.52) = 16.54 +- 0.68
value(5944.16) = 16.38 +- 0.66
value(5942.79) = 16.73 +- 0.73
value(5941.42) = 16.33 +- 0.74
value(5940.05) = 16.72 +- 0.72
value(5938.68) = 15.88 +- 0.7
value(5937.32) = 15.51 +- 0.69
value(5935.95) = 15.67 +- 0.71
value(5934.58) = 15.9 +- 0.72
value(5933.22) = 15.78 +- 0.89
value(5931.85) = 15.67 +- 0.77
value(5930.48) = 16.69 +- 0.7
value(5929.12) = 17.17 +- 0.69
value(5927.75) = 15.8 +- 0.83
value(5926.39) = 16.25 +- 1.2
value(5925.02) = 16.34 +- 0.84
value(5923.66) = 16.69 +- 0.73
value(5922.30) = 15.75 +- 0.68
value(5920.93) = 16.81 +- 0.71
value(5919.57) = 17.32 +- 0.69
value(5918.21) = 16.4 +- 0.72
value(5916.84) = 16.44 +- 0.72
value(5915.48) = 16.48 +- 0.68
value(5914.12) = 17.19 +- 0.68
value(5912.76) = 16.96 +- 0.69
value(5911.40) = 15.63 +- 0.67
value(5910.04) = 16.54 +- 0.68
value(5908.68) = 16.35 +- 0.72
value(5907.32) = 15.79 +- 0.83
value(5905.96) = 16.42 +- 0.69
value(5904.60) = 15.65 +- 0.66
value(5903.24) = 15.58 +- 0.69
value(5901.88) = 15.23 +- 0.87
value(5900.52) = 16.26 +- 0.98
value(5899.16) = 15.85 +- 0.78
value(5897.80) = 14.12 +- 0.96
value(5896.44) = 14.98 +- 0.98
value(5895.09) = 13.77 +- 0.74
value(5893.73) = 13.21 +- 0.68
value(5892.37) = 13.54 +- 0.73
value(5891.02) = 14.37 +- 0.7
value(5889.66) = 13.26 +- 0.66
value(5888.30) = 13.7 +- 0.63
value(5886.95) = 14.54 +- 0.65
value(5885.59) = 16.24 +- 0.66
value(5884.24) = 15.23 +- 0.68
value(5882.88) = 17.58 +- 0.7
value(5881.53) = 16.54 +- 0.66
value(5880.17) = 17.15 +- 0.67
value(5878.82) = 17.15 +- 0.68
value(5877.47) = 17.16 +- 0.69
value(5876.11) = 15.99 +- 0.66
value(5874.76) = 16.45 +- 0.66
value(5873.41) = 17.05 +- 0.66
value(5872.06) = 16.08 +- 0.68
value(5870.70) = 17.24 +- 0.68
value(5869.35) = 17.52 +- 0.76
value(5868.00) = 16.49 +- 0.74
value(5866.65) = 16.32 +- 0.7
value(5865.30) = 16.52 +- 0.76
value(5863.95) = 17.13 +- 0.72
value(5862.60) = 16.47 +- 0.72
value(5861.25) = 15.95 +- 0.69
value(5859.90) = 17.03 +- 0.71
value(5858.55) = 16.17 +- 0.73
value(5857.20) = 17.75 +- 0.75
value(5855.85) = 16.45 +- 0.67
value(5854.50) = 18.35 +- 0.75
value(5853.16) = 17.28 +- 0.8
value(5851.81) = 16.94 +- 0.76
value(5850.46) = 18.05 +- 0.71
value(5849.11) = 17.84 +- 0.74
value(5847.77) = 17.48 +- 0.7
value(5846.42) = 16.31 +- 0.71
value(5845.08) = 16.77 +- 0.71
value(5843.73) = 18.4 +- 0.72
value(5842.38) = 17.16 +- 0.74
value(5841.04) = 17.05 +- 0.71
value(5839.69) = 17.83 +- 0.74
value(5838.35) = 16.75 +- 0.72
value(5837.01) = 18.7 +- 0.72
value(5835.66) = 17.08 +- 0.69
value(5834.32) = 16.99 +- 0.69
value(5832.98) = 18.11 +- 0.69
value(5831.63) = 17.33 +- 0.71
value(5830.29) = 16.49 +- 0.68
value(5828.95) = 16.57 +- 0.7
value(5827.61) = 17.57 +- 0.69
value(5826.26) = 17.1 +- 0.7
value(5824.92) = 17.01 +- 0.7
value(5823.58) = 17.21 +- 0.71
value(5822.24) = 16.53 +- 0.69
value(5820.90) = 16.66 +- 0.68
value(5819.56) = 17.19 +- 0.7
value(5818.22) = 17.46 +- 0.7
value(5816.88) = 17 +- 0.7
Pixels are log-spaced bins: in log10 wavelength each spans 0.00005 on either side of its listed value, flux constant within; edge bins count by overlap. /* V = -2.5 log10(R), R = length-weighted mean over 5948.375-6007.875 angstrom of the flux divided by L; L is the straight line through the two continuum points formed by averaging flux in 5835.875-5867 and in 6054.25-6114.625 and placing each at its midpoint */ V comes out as 0.03 mag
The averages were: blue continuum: 17.2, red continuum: 16.9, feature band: 16.6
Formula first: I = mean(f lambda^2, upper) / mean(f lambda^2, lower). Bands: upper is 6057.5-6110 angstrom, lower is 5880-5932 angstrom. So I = 1.14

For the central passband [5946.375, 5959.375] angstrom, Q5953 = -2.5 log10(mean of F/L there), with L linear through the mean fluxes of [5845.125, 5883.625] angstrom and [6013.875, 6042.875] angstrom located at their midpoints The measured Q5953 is 0.05 mag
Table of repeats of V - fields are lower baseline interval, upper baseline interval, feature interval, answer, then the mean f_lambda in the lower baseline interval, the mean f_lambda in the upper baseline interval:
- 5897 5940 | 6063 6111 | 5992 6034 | -0.01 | 16.1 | 16.9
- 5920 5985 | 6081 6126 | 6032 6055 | -0.05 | 16.5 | 16.7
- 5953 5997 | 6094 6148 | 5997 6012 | 0.02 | 16.8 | 16.5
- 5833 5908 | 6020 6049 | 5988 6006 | 0.03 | 16.4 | 17.3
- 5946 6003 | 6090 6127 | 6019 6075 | -0.03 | 16.7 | 16.7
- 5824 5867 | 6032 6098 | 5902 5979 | 0.04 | 17.2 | 17.1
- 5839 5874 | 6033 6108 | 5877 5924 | 0.09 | 17.1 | 17.1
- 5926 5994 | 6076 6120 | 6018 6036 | -0.03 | 16.5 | 16.8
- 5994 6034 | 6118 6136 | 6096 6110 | -0.04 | 16.8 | 16.2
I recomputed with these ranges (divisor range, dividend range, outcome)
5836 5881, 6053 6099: 1.07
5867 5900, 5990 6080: 1.14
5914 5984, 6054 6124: 1.07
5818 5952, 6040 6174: 1.09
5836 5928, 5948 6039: 1.06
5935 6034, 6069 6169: 1.03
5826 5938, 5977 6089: 1.09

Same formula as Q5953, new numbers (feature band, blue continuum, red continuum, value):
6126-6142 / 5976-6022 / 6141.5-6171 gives 0.01 mag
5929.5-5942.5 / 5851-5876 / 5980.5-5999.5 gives 0.05 mag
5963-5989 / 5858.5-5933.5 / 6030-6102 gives -0.02 mag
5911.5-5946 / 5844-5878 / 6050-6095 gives 0.04 mag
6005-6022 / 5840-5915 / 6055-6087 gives 0.03 mag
